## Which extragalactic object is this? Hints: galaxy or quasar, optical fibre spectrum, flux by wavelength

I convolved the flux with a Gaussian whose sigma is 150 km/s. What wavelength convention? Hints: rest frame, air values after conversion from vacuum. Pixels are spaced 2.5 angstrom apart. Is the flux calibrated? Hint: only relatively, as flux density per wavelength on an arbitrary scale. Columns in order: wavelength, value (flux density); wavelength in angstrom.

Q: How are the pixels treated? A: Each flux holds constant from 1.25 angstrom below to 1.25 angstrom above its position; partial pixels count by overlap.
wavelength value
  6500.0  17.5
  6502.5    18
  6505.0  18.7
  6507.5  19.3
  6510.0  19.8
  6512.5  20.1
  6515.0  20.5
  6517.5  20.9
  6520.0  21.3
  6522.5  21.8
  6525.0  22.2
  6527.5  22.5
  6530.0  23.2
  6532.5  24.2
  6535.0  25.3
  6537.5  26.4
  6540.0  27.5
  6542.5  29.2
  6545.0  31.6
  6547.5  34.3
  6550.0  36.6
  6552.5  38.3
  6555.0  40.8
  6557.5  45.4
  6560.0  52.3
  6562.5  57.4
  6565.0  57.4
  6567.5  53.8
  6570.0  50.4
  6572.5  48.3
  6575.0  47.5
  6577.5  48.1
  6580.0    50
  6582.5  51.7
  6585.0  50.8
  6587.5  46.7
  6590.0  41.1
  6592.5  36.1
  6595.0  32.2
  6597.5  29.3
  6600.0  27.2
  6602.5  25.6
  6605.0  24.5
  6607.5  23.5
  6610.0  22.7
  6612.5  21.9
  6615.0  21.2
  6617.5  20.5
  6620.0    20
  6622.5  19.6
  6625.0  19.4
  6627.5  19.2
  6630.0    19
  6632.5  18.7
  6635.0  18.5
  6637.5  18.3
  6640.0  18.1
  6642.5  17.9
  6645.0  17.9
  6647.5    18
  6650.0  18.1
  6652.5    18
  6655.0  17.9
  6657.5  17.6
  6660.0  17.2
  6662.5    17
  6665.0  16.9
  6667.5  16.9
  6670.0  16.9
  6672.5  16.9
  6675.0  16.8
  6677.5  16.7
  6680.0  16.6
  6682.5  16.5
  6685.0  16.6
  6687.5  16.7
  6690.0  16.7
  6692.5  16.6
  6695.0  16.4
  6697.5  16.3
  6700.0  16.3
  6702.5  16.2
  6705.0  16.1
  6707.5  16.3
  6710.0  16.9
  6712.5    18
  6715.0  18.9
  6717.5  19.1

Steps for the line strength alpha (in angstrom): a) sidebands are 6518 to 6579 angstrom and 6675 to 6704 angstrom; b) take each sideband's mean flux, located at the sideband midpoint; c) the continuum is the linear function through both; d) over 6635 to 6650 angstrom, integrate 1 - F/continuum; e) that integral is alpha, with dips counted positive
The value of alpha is 3.3 angstrom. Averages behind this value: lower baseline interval 36.8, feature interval 18.1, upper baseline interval 16.5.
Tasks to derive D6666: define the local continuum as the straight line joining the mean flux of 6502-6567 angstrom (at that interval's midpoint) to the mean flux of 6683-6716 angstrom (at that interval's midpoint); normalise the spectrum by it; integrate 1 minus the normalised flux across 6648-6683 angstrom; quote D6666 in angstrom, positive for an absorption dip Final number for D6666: 4.2 angstrom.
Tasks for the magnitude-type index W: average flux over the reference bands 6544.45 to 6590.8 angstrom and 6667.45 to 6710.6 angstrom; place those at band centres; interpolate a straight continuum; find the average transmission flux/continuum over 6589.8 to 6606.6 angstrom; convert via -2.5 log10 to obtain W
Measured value 0.29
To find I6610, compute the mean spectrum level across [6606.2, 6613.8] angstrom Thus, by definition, 22.7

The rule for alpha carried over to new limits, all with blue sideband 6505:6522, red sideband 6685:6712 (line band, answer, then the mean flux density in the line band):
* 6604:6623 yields -3.70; 21.8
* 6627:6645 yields -0.69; 18.5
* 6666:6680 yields 0.16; 16.8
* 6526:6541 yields -3.71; 24.8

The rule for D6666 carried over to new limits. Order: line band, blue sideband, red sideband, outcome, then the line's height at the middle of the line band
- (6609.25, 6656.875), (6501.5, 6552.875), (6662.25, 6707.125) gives 0.28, 19.2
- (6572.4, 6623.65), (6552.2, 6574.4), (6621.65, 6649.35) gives 3.36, 34.8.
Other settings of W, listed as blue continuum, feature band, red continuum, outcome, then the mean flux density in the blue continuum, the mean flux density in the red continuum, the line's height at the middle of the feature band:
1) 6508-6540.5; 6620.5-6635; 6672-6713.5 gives -0.01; 22.6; 16.6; 18.9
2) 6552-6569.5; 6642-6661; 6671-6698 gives 0.39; 49.9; 16.6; 25.5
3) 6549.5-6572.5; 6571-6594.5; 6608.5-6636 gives -0.20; 48.4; 20.1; 38.4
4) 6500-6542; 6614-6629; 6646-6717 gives -0.06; 22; 17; 18.9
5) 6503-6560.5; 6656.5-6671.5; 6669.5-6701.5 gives 0.06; 27.5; 16.6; 18.1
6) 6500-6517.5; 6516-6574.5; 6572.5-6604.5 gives -0.18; 19.4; 40.5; 29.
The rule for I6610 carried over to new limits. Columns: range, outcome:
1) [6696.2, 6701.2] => 16.3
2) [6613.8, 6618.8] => 20.8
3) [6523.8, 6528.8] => 22.4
